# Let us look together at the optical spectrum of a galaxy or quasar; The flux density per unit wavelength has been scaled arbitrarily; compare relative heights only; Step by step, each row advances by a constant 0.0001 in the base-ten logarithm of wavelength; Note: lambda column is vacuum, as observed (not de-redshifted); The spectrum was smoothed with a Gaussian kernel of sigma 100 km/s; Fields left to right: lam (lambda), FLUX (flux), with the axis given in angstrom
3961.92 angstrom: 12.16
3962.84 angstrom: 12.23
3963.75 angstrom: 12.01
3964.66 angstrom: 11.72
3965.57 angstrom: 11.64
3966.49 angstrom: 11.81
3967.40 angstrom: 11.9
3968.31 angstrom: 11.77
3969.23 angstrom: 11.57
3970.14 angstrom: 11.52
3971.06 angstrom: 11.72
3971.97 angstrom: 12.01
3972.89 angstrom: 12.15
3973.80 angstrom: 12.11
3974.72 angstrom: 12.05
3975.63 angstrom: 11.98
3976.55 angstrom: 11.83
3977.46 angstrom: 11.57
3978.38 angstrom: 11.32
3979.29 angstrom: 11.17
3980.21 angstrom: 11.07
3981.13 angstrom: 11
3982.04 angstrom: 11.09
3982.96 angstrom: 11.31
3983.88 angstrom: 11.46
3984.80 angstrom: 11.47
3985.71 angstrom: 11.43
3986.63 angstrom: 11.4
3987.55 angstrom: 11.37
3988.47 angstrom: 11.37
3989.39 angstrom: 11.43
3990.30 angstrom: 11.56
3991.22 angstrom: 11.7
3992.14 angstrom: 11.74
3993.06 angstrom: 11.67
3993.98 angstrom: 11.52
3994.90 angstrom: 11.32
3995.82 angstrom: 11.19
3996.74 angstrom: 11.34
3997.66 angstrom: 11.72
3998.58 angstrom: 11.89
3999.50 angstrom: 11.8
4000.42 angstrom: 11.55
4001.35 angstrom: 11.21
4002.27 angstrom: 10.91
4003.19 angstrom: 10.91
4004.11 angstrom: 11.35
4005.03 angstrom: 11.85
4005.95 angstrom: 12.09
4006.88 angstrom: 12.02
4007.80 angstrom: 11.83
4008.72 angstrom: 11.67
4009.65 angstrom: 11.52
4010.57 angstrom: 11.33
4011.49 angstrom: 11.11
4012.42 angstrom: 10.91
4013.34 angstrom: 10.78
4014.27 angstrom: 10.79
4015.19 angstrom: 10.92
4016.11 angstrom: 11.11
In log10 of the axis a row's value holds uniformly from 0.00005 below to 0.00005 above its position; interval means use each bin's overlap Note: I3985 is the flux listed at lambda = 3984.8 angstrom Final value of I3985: 11.47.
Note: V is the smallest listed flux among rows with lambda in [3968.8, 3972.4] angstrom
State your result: 11.52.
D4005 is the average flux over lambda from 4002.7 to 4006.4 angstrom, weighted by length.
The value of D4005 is 11.6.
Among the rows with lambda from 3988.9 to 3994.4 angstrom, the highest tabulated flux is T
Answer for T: 11.74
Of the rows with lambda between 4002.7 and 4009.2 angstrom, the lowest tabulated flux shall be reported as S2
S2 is 10.91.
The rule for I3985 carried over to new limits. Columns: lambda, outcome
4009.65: 11.52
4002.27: 10.91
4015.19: 10.92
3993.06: 11.67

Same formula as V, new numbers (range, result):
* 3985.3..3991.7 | 11.37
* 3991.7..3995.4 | 11.32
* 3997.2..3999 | 11.72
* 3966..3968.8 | 11.77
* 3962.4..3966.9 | 11.64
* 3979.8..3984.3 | 11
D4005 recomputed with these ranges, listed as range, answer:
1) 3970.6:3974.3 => 12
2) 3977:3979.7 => 11.4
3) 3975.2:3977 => 11.9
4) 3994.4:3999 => 11.5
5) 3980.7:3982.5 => 11.1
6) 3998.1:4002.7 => 11.5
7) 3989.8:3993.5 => 11.7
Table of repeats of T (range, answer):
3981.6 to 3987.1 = 11.47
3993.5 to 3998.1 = 11.72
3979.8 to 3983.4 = 11.31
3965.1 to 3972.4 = 12.01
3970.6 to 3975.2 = 12.15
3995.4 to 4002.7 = 11.89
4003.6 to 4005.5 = 11.85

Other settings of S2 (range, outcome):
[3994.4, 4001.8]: 11.19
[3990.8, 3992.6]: 11.7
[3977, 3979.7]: 11.17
